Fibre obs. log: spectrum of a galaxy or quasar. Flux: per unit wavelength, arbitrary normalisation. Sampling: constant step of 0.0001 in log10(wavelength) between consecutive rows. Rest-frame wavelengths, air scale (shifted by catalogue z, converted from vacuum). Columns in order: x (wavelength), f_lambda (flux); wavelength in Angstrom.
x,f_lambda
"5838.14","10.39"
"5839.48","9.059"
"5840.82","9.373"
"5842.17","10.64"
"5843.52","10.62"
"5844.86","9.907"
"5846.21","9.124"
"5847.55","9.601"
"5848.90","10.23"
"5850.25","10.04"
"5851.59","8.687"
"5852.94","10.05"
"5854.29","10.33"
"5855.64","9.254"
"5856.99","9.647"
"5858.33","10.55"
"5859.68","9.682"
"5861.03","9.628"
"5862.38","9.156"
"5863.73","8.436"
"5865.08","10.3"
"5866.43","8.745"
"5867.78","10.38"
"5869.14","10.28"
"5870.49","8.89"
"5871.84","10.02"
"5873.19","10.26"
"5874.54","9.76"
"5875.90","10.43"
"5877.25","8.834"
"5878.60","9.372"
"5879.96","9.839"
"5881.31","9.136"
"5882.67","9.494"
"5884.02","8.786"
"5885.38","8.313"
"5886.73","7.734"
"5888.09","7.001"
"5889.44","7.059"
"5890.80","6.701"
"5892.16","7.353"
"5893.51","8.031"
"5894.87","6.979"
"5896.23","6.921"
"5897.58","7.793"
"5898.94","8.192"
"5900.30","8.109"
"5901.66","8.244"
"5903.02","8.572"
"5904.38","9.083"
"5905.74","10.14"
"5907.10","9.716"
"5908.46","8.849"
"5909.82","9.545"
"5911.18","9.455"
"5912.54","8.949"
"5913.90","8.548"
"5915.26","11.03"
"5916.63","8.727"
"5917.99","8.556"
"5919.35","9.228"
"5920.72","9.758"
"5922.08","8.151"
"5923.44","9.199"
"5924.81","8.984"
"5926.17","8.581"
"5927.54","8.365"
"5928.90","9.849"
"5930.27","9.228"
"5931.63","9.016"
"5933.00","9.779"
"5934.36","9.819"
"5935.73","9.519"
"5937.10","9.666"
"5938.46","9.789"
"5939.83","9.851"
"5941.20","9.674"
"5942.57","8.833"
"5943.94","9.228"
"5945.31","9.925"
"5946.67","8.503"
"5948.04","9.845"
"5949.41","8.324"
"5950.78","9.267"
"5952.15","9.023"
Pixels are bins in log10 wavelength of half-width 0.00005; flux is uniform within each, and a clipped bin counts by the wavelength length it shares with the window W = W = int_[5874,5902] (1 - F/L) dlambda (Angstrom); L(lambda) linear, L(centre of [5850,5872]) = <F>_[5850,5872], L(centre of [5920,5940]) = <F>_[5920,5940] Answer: 3.6 Angstrom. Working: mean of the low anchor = 9.64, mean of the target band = 8.28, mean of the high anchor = 9.29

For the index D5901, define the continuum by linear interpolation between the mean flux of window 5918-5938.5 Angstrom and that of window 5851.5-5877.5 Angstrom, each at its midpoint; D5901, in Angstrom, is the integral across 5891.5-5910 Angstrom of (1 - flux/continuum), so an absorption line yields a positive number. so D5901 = 2.1 Angstrom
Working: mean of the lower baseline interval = 9.7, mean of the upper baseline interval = 9.23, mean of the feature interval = 8.37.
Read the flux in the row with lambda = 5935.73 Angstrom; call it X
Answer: 9.519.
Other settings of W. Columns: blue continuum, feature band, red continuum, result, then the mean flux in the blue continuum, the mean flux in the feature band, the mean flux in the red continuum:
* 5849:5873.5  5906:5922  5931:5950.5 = 0.37 Angstrom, 9.69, 9.28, 9.41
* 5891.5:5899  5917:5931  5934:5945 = -0.25 Angstrom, 7.5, 8.99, 9.54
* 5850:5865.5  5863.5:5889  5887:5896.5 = -2.95 Angstrom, 9.63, 9.26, 7.18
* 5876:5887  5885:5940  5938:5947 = 3.09 Angstrom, 9.06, 8.74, 9.43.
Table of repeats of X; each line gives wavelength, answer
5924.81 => 8.984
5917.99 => 8.556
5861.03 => 9.628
